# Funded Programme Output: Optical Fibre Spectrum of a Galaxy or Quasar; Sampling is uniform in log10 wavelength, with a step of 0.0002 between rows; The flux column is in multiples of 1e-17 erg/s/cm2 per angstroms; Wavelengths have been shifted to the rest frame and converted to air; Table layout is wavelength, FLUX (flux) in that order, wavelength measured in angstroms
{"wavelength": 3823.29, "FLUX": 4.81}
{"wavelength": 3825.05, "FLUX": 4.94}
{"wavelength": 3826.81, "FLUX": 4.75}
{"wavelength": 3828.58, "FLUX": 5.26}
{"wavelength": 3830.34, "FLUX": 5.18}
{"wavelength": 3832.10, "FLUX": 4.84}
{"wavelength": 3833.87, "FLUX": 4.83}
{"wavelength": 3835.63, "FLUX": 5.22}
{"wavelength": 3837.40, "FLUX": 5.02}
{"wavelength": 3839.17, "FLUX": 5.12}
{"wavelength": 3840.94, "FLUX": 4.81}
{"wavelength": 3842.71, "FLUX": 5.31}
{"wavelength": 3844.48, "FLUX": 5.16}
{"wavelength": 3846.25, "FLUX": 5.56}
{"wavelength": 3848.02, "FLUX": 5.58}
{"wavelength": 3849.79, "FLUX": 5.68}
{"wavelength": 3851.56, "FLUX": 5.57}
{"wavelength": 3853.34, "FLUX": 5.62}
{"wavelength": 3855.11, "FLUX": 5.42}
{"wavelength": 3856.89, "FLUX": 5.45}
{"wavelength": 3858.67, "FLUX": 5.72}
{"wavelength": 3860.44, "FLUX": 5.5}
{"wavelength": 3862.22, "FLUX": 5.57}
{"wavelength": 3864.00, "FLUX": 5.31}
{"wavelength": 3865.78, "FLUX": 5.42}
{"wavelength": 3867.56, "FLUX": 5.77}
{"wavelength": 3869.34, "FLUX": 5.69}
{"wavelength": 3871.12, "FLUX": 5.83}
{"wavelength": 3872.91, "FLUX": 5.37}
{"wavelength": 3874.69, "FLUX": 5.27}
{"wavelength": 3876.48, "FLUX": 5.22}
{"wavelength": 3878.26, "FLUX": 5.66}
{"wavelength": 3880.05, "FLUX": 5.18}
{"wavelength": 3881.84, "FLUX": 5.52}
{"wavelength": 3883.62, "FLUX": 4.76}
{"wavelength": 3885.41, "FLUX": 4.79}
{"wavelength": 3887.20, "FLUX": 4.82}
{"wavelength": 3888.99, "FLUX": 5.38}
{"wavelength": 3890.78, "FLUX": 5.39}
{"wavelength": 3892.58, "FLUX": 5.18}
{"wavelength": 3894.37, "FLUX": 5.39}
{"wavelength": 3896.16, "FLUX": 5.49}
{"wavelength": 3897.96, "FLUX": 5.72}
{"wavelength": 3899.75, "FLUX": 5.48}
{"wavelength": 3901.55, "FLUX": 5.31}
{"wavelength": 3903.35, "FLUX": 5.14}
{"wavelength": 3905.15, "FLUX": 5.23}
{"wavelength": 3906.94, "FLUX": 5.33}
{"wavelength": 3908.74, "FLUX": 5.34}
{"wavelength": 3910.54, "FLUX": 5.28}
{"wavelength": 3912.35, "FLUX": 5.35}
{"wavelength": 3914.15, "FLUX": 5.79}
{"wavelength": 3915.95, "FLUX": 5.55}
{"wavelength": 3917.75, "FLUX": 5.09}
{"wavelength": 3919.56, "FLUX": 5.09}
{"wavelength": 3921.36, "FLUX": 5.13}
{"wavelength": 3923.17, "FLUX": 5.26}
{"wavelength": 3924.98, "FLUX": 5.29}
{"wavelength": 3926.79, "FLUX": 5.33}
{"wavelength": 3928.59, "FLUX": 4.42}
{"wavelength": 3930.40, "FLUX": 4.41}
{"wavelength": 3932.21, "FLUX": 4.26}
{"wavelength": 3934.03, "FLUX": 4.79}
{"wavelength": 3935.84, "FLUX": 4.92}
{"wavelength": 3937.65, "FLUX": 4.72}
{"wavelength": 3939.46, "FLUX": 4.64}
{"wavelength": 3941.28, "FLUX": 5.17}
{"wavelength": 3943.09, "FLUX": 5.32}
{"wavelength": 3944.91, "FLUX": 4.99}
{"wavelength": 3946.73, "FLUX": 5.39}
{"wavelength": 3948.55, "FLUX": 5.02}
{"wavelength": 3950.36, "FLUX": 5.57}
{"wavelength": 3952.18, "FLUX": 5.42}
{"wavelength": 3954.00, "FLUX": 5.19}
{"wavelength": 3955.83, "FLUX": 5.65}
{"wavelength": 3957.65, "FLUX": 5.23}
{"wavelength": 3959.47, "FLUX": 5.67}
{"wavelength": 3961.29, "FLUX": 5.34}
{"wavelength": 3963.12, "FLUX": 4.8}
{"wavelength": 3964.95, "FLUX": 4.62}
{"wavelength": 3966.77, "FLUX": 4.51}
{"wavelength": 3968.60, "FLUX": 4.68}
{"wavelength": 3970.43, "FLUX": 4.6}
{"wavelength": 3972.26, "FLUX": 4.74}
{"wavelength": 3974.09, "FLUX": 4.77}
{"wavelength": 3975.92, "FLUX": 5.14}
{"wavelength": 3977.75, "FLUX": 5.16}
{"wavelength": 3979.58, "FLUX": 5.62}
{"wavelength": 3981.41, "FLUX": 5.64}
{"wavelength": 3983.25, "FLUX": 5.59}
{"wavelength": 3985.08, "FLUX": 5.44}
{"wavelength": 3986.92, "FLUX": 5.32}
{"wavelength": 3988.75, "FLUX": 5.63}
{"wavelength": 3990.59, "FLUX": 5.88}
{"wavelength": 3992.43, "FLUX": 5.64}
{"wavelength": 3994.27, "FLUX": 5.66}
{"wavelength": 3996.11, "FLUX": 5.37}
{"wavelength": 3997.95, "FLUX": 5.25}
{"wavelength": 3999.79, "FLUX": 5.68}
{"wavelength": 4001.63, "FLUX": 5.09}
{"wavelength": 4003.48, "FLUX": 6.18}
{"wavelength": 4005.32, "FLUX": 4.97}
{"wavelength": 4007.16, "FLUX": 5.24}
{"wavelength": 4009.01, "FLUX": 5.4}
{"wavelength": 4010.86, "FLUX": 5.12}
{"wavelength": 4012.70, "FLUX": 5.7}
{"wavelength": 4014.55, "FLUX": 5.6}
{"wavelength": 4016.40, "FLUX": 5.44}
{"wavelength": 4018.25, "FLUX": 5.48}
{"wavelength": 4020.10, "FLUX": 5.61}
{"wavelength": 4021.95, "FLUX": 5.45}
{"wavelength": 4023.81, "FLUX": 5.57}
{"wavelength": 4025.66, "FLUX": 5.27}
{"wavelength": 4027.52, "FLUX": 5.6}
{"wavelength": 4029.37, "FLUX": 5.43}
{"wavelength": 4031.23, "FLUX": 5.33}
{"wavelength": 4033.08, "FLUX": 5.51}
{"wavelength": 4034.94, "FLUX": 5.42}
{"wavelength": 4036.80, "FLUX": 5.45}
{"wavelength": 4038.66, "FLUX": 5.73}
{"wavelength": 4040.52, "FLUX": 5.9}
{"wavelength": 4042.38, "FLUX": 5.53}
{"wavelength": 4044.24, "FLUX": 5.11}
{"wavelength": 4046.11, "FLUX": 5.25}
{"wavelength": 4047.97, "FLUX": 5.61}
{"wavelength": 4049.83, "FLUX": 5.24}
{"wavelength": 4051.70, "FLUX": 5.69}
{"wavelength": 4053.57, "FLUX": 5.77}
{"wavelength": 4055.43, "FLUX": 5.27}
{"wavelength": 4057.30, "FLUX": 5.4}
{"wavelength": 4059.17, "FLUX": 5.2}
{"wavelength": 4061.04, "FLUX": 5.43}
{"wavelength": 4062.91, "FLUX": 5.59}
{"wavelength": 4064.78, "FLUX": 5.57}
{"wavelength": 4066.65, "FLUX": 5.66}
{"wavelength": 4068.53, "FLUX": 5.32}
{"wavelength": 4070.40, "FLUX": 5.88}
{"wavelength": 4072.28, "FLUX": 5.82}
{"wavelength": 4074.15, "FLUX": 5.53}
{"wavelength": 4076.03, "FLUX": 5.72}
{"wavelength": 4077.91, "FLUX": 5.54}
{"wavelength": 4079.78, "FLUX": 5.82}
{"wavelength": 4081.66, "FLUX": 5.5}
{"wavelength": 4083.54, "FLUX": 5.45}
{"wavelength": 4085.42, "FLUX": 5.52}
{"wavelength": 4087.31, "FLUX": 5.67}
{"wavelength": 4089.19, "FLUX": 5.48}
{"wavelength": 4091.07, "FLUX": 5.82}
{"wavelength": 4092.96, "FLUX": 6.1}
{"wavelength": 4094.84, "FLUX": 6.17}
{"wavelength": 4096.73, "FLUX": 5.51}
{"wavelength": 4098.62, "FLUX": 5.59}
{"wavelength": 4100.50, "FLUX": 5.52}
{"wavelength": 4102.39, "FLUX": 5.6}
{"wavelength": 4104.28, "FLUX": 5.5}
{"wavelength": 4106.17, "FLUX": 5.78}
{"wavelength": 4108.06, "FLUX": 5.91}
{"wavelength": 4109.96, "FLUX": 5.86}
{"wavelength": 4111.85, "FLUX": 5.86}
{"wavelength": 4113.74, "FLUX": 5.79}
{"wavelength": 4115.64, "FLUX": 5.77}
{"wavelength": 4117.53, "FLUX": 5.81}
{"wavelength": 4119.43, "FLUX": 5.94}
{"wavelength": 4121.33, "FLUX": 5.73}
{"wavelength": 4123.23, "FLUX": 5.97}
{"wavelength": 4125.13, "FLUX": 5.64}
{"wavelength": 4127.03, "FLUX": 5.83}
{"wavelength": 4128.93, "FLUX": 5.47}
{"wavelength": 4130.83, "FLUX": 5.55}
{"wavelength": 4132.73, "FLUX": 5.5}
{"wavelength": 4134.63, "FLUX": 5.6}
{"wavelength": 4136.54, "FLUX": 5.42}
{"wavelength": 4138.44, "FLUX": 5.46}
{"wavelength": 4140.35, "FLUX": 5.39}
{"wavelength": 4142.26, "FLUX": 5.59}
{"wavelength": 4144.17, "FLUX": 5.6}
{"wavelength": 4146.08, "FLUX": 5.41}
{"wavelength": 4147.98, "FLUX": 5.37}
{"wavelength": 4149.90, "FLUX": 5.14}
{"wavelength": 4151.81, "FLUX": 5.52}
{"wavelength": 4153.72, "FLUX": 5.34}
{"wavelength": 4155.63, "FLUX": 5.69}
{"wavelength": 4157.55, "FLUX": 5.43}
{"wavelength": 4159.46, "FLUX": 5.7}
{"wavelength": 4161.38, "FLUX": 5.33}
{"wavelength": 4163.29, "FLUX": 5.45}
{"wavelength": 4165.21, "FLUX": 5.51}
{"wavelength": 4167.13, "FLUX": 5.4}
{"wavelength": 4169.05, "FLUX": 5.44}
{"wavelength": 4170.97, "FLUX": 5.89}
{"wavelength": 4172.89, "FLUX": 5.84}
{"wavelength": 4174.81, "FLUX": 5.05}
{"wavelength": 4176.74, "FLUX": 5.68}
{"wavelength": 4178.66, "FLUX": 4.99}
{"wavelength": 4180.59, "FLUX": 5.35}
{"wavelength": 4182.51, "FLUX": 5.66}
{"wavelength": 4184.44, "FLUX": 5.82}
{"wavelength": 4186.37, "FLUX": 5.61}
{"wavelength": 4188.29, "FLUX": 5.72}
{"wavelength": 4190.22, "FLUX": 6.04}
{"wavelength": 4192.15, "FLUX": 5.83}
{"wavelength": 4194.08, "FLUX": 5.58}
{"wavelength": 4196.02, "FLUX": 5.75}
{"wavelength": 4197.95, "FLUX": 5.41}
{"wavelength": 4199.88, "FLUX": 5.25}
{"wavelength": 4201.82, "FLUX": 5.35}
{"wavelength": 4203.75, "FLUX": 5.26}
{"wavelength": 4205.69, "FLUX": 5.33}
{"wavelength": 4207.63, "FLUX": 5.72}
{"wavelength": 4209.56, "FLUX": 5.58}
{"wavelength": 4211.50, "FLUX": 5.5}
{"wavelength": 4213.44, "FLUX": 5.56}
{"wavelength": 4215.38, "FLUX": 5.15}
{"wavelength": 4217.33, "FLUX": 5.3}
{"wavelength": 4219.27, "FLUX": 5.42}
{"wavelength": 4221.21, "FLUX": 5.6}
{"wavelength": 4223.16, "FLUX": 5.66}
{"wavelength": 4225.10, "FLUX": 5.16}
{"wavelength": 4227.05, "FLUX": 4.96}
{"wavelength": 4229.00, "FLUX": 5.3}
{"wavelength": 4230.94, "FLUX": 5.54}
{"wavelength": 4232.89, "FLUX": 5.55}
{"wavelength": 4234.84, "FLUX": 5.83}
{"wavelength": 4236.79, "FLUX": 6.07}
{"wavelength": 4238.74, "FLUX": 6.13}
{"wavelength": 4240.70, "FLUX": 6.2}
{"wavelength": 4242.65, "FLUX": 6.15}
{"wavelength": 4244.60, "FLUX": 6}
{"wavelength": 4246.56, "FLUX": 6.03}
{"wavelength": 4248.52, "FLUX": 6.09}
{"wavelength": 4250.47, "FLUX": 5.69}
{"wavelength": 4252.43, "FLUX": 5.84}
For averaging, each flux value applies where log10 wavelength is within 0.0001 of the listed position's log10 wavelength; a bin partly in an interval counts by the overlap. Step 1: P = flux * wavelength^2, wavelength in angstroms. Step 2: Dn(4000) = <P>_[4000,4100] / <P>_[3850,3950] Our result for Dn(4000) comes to 1.14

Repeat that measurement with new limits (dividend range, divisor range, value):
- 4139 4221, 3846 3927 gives 1.18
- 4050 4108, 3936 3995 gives 1.14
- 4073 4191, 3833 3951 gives 1.20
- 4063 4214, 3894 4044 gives 1.15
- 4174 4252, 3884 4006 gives 1.23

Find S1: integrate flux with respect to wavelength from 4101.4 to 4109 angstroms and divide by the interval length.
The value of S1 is 5.7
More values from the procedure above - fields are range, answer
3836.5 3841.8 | 4.98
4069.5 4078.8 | 5.69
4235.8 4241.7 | 6.13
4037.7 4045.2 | 5.56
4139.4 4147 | 5.49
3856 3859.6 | 5.59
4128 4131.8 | 5.52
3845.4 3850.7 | 5.61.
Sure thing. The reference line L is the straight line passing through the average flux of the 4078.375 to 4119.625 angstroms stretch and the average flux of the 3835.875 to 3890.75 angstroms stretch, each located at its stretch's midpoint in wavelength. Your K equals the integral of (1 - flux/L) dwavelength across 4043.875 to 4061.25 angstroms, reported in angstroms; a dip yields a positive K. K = 0.8 angstroms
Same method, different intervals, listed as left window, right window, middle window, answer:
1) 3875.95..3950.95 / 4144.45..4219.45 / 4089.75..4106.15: -1.0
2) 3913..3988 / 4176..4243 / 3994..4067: -3.0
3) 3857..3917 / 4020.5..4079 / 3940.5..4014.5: 2.3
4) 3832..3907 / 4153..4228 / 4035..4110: -2.1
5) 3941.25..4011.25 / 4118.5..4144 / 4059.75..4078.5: -0.4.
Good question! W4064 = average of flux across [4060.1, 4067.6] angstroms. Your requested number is 5.56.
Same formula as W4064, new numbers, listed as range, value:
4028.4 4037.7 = 5.43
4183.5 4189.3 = 5.72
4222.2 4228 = 5.26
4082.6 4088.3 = 5.54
